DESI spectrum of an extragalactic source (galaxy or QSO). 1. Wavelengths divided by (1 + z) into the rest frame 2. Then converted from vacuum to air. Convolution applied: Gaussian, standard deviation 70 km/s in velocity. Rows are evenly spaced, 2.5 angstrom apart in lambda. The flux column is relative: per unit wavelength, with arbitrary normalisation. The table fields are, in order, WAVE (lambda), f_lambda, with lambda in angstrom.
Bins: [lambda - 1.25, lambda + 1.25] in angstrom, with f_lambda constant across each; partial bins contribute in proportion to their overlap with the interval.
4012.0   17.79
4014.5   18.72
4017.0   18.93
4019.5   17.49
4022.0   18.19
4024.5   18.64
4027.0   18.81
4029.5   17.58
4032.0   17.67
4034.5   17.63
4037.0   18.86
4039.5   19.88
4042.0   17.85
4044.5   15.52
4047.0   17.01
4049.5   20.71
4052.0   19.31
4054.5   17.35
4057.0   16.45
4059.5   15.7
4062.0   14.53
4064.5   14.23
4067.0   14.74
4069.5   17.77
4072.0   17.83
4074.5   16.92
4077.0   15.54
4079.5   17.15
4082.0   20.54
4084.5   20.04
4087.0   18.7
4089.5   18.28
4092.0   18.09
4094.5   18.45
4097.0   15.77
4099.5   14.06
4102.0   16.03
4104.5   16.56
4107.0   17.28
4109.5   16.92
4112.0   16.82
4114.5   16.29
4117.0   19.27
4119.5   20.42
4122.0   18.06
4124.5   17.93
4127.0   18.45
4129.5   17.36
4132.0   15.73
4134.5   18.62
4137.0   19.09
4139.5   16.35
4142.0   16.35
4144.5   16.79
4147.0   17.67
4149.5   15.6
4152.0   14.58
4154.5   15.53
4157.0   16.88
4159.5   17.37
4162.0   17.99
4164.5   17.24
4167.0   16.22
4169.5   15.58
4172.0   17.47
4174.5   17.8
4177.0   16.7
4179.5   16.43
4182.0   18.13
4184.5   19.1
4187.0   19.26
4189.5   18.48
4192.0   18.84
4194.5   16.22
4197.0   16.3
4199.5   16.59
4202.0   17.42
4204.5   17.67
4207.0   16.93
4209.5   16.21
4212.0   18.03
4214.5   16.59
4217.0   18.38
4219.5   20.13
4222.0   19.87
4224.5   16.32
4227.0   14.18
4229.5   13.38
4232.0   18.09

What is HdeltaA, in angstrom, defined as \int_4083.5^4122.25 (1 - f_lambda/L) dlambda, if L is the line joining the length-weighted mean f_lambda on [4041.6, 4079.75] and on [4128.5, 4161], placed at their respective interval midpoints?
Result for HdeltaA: -1.8 angstrom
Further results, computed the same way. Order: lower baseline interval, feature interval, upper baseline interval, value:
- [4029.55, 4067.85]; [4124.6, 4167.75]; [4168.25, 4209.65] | 0.9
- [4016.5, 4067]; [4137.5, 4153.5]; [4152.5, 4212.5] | 0.9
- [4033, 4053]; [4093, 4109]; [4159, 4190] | 1.4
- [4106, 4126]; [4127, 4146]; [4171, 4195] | 0.7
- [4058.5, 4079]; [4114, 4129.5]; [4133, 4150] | -1.4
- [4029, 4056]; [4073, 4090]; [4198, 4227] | -0.2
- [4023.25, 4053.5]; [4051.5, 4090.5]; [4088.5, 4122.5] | 1.4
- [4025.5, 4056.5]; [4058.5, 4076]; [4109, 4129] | 2.1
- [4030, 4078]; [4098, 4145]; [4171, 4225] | 0.3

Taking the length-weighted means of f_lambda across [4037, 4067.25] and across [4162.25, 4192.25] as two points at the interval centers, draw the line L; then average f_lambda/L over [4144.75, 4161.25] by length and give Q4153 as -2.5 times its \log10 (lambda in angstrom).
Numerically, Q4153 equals 0.07 mag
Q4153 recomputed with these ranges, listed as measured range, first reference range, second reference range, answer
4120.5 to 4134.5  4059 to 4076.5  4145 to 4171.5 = -0.086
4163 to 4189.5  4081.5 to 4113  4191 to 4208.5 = -0.017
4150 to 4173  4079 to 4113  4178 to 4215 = 0.063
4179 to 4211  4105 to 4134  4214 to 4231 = -0.021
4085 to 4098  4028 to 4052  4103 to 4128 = -0.008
